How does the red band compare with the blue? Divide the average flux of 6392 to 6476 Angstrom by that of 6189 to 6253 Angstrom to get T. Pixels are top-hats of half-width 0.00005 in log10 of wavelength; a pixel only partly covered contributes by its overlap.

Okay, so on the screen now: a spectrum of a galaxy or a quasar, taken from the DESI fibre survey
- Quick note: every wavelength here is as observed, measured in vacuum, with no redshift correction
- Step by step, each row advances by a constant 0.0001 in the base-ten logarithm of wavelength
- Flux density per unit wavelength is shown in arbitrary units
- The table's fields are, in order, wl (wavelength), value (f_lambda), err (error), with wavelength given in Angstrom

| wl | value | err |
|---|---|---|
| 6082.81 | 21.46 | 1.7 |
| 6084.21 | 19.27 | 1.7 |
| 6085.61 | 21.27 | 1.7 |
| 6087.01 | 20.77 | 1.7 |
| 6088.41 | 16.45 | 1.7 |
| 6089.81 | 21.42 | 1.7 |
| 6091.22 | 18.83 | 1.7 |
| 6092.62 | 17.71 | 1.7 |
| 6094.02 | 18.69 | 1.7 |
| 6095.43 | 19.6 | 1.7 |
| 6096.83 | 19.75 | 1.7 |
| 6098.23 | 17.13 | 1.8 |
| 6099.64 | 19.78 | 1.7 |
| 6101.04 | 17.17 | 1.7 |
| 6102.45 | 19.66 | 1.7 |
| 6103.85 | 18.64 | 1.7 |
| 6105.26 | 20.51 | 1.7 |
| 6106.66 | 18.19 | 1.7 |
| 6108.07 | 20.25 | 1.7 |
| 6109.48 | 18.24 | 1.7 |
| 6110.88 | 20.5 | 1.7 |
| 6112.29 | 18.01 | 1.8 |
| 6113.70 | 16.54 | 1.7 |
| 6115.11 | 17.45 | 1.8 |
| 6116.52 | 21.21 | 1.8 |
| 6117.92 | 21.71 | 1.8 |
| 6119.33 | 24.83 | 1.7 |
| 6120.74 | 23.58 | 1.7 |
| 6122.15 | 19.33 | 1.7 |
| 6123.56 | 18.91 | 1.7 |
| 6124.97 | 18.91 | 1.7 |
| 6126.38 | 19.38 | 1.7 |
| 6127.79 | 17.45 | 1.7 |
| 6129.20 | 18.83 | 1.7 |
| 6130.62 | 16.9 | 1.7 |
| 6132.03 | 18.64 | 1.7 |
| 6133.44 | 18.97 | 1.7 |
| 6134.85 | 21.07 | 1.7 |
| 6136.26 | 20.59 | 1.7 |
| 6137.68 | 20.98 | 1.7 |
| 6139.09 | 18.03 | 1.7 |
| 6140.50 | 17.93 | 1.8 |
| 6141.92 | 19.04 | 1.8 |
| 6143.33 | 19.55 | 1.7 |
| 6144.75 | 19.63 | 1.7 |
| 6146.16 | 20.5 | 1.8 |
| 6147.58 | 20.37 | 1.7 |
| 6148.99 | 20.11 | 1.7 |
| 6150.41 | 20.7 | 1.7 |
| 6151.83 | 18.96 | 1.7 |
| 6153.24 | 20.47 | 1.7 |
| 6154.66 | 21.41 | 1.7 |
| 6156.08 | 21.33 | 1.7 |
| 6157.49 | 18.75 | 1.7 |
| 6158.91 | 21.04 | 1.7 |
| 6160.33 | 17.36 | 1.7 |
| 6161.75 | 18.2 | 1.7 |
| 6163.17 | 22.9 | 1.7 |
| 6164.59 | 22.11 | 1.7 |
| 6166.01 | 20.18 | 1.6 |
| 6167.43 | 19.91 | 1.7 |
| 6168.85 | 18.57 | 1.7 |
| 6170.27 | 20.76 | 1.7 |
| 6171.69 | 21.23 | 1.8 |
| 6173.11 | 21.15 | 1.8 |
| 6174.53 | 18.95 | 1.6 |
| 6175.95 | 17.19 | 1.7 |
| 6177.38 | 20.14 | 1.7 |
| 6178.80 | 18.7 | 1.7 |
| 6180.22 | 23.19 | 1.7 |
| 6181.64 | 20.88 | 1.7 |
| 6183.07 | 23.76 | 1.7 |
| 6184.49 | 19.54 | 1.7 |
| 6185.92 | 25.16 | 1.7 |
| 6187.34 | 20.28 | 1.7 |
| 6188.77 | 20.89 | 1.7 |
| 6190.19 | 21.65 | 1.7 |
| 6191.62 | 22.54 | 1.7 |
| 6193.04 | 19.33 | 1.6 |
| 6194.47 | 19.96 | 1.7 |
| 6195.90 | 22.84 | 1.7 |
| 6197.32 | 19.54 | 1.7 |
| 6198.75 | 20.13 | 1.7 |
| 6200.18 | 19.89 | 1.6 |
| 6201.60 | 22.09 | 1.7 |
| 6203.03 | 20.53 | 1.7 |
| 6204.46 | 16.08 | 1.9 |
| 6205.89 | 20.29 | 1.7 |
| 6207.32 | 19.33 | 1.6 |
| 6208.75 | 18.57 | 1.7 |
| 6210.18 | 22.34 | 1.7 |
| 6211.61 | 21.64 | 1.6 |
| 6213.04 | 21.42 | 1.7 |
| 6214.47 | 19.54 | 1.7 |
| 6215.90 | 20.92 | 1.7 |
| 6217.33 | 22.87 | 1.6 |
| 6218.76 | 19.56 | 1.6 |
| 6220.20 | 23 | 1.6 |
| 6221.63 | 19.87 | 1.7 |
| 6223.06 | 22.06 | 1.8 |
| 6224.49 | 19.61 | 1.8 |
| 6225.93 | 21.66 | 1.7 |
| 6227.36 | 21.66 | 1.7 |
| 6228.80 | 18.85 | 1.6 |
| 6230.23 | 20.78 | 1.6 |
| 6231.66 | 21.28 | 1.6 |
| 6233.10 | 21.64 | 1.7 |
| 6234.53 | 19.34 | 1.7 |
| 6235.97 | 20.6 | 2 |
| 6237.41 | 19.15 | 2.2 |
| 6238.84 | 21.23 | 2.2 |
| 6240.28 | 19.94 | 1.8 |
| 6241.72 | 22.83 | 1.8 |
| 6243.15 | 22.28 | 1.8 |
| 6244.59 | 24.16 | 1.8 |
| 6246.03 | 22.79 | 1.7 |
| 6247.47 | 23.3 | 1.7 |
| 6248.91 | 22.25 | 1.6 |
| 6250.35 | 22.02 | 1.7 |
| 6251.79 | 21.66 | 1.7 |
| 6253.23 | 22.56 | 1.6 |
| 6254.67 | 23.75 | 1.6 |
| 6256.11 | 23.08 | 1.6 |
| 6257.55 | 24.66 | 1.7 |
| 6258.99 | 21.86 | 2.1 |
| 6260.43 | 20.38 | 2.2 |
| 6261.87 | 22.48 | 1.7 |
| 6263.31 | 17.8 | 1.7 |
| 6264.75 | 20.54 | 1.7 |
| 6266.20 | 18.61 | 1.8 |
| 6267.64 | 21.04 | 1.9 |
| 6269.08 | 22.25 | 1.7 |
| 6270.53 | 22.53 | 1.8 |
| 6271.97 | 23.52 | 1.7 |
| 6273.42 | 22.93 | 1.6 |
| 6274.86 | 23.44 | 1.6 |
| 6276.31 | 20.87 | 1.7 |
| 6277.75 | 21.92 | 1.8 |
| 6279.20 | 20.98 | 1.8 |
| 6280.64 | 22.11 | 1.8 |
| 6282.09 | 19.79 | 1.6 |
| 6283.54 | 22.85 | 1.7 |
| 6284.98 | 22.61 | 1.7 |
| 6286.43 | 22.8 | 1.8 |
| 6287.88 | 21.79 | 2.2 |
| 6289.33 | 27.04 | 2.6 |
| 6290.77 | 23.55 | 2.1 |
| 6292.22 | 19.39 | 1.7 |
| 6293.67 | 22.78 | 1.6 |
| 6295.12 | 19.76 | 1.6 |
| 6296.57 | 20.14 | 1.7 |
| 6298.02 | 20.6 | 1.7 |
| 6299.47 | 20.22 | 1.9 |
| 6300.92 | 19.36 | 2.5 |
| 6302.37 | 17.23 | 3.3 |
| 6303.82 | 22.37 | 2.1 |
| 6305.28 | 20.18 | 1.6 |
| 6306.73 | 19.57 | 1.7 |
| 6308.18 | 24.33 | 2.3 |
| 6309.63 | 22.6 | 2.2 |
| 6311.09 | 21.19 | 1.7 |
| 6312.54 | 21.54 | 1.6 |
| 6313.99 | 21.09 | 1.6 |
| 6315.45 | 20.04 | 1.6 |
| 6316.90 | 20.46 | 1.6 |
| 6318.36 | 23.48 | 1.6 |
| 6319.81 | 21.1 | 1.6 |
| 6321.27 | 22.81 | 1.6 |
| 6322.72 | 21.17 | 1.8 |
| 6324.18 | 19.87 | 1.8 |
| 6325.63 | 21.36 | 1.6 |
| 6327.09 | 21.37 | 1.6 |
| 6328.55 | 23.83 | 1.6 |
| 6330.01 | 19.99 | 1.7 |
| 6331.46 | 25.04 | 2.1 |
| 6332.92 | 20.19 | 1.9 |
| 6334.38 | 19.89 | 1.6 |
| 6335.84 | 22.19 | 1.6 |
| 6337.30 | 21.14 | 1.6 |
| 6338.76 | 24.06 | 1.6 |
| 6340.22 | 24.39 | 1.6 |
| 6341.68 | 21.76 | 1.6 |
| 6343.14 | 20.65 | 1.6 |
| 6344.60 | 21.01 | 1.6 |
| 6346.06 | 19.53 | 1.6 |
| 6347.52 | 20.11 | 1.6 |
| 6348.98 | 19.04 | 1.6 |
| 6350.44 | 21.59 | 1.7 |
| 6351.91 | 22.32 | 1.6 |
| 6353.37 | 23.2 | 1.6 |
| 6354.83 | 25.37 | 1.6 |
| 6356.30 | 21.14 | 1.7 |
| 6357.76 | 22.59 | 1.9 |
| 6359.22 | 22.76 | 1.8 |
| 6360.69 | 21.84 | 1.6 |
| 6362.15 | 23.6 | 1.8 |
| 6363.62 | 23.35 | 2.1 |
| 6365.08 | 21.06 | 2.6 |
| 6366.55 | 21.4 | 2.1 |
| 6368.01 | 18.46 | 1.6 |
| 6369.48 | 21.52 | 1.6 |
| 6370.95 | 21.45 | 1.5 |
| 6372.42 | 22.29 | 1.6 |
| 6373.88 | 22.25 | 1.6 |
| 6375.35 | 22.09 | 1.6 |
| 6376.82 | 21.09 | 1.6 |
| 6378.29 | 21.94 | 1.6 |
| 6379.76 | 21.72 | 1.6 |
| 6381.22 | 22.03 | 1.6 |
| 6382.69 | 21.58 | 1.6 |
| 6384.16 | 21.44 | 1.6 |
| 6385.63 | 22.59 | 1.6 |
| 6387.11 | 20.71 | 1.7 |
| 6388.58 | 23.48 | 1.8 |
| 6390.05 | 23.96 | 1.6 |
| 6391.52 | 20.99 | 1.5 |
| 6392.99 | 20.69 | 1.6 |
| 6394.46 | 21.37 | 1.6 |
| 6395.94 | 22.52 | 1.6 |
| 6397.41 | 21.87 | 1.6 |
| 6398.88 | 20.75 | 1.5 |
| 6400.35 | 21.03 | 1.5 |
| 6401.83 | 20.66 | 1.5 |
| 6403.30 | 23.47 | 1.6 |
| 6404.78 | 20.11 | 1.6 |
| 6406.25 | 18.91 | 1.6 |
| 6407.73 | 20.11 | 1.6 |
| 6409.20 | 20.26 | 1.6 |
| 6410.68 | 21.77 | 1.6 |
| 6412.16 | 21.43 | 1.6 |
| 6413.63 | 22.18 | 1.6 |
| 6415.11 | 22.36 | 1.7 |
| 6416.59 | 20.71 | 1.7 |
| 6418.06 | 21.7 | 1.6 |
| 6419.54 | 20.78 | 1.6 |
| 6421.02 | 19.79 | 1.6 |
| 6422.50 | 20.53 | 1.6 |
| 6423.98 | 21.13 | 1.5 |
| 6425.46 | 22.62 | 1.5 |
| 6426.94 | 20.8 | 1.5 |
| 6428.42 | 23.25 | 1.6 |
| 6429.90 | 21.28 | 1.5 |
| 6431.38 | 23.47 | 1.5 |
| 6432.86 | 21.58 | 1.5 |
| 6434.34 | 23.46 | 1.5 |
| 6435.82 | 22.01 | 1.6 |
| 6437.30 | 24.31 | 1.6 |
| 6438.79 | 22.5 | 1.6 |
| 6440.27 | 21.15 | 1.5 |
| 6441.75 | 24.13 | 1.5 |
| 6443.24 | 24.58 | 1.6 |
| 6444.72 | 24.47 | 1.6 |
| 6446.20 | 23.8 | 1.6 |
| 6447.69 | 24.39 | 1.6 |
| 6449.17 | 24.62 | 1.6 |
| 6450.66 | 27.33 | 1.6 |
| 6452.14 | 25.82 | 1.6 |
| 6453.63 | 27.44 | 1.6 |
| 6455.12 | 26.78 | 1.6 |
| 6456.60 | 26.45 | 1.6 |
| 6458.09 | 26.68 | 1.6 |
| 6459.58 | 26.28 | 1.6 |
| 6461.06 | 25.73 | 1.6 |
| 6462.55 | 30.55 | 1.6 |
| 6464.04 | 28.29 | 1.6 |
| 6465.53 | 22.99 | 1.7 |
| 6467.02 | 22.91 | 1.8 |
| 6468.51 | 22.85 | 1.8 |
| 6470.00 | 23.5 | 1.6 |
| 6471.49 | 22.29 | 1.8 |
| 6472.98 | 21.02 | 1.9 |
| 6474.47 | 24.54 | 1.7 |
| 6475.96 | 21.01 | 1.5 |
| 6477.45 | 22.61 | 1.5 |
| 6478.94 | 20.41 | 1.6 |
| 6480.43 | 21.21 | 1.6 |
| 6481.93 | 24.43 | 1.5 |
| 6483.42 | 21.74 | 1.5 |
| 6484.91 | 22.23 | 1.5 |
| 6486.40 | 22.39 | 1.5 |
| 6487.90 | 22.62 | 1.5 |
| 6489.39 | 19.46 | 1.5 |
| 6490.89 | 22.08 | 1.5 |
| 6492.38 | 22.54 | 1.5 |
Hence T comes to 1.1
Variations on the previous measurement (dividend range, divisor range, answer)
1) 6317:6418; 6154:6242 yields 1.05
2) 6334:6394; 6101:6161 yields 1.11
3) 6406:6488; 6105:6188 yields 1.16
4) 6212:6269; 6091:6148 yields 1.11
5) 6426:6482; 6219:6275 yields 1.11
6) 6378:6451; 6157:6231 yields 1.07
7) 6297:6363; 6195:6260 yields 1.01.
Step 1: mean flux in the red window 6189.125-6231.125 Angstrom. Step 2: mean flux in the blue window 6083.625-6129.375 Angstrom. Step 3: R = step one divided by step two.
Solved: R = 1.06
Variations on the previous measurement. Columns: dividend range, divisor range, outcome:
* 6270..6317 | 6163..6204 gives 1.04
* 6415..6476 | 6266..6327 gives 1.10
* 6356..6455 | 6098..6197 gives 1.11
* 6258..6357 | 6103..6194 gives 1.08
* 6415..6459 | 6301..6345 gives 1.09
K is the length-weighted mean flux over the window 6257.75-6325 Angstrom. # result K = 21.4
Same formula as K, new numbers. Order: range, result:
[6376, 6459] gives 22.5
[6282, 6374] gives 21.6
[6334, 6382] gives 21.8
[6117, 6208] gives 20.2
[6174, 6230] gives 20.7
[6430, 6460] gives 24.5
